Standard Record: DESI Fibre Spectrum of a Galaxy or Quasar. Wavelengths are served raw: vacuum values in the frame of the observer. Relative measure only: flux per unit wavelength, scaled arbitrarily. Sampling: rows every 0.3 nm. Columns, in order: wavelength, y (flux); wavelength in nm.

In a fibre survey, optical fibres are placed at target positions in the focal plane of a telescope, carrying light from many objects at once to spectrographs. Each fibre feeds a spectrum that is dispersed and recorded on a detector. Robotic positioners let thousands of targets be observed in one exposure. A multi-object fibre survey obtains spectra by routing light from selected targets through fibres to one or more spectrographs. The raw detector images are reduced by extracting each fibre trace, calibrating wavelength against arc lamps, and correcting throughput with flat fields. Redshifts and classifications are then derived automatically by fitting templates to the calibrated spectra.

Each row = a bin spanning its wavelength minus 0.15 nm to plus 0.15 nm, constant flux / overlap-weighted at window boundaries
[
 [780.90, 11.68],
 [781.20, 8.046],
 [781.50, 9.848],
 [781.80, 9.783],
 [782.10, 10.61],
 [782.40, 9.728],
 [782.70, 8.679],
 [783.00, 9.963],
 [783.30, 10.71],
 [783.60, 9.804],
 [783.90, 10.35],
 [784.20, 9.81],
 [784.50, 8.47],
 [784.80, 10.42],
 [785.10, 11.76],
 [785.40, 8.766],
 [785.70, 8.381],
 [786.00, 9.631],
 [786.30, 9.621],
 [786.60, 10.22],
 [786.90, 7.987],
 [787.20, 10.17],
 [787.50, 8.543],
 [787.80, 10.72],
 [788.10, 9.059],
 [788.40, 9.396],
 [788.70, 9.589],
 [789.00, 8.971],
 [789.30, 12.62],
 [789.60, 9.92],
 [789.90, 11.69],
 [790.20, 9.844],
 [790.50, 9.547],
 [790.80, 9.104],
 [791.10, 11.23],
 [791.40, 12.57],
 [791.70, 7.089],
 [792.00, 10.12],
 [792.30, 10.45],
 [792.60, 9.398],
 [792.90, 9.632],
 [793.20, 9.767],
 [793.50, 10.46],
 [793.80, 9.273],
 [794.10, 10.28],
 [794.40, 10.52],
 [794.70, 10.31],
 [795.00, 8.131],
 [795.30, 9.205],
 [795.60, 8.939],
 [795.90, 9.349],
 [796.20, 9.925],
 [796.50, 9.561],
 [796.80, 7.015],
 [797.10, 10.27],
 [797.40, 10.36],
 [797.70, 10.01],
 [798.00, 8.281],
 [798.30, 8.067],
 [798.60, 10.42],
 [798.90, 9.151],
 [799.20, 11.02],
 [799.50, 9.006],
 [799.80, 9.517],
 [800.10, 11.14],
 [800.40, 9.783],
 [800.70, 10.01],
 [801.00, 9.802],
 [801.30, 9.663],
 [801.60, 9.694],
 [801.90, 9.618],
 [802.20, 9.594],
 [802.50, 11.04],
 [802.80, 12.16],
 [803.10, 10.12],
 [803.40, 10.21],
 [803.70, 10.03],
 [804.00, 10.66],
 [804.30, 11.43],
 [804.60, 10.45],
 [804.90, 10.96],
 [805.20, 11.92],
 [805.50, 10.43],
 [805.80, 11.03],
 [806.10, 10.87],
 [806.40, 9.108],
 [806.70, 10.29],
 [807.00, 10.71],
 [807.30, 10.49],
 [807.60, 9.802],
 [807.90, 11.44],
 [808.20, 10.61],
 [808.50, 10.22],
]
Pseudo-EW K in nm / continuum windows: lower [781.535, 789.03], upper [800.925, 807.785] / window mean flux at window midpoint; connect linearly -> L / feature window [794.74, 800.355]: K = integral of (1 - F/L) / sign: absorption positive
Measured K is 0.41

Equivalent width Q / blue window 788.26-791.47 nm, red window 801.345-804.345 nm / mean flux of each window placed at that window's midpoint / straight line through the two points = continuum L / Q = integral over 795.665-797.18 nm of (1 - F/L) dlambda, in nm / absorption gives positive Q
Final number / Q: 0.18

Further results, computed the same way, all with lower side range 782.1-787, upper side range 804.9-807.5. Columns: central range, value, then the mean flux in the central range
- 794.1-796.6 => 0.15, 9.54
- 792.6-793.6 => 0.02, 9.84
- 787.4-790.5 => -0.05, 10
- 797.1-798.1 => 0.05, 9.72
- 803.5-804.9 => -0.02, 10.7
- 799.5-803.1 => 0.09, 10.1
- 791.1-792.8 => 0.00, 10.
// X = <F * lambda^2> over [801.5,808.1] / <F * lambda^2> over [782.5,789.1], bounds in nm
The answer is 1.2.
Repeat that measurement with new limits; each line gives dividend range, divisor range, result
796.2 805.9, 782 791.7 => 1.06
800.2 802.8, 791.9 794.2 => 1.04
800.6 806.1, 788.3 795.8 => 1.09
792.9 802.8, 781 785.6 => 1.03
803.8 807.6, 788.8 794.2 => 1.09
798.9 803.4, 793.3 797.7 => 1.07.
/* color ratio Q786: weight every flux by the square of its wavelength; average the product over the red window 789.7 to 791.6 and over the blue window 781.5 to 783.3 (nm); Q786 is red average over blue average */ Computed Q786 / 1.09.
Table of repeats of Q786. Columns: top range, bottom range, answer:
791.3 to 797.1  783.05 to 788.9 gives 1.01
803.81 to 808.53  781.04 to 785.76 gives 1.16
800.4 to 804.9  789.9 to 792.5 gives 1.05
